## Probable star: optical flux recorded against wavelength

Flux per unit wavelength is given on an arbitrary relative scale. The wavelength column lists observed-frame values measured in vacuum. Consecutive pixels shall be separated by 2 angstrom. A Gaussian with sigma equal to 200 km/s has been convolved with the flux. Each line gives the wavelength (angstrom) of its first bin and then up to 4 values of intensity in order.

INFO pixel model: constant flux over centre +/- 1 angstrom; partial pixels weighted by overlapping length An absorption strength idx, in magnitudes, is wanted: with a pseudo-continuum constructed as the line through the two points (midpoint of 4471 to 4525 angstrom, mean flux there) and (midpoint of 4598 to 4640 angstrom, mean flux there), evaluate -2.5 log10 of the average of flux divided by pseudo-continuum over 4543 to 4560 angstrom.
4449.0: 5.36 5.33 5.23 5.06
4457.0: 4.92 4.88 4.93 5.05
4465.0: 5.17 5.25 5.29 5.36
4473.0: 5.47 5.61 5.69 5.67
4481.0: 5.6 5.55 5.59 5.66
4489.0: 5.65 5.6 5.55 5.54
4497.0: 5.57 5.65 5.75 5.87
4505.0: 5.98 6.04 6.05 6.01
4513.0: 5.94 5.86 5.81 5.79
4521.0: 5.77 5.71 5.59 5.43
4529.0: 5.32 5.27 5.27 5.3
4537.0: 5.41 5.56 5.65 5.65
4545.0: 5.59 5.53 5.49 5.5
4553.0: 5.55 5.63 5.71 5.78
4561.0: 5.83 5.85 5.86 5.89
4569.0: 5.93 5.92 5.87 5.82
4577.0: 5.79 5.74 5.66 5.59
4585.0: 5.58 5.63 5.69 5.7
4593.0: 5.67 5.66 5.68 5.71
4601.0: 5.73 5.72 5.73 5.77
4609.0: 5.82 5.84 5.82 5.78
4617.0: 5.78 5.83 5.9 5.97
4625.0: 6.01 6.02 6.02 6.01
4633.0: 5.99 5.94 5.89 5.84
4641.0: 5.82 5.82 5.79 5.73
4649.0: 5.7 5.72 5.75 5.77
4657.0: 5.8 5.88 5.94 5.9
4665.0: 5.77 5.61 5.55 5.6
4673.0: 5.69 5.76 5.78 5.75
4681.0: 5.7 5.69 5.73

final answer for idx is 0.035 mag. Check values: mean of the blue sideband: 5.72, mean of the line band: 5.6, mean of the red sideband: 5.86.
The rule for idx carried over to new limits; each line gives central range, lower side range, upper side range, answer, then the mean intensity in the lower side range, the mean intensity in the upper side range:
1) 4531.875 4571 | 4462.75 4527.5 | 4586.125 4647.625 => 0.02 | 5.65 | 5.82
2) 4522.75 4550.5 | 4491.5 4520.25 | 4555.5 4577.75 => 0.07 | 5.81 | 5.84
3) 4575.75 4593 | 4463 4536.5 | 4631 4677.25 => 0.01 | 5.61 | 5.79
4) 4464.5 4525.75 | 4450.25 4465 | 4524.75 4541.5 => -0.09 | 5.06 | 5.41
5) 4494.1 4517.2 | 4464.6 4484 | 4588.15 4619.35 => -0.06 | 5.48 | 5.74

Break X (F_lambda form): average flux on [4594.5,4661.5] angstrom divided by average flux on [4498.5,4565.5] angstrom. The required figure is 1.0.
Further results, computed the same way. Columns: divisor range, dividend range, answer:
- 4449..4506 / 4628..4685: 1.06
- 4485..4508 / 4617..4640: 1.04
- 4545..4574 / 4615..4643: 1.03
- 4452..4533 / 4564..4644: 1.05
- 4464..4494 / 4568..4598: 1.04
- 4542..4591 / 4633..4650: 1.02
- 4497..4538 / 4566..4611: 1.01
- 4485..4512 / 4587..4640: 1.01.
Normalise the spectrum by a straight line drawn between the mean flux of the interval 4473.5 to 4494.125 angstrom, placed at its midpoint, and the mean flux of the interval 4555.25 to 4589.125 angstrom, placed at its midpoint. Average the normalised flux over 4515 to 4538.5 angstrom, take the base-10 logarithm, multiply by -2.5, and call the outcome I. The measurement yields 0.03 mag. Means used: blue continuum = 5.61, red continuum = 5.77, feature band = 5.53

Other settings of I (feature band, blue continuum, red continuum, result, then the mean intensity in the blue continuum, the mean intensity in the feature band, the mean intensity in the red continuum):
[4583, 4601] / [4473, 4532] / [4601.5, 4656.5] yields 0.03 mag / 5.69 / 5.66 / 5.84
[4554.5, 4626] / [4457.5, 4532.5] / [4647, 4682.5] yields -0.02 mag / 5.58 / 5.78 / 5.74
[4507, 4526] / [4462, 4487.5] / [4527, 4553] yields -0.07 mag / 5.45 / 5.85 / 5.46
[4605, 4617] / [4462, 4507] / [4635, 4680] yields -0.02 mag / 5.56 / 5.8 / 5.77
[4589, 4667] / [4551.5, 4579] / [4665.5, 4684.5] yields -0.02 mag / 5.79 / 5.82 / 5.68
